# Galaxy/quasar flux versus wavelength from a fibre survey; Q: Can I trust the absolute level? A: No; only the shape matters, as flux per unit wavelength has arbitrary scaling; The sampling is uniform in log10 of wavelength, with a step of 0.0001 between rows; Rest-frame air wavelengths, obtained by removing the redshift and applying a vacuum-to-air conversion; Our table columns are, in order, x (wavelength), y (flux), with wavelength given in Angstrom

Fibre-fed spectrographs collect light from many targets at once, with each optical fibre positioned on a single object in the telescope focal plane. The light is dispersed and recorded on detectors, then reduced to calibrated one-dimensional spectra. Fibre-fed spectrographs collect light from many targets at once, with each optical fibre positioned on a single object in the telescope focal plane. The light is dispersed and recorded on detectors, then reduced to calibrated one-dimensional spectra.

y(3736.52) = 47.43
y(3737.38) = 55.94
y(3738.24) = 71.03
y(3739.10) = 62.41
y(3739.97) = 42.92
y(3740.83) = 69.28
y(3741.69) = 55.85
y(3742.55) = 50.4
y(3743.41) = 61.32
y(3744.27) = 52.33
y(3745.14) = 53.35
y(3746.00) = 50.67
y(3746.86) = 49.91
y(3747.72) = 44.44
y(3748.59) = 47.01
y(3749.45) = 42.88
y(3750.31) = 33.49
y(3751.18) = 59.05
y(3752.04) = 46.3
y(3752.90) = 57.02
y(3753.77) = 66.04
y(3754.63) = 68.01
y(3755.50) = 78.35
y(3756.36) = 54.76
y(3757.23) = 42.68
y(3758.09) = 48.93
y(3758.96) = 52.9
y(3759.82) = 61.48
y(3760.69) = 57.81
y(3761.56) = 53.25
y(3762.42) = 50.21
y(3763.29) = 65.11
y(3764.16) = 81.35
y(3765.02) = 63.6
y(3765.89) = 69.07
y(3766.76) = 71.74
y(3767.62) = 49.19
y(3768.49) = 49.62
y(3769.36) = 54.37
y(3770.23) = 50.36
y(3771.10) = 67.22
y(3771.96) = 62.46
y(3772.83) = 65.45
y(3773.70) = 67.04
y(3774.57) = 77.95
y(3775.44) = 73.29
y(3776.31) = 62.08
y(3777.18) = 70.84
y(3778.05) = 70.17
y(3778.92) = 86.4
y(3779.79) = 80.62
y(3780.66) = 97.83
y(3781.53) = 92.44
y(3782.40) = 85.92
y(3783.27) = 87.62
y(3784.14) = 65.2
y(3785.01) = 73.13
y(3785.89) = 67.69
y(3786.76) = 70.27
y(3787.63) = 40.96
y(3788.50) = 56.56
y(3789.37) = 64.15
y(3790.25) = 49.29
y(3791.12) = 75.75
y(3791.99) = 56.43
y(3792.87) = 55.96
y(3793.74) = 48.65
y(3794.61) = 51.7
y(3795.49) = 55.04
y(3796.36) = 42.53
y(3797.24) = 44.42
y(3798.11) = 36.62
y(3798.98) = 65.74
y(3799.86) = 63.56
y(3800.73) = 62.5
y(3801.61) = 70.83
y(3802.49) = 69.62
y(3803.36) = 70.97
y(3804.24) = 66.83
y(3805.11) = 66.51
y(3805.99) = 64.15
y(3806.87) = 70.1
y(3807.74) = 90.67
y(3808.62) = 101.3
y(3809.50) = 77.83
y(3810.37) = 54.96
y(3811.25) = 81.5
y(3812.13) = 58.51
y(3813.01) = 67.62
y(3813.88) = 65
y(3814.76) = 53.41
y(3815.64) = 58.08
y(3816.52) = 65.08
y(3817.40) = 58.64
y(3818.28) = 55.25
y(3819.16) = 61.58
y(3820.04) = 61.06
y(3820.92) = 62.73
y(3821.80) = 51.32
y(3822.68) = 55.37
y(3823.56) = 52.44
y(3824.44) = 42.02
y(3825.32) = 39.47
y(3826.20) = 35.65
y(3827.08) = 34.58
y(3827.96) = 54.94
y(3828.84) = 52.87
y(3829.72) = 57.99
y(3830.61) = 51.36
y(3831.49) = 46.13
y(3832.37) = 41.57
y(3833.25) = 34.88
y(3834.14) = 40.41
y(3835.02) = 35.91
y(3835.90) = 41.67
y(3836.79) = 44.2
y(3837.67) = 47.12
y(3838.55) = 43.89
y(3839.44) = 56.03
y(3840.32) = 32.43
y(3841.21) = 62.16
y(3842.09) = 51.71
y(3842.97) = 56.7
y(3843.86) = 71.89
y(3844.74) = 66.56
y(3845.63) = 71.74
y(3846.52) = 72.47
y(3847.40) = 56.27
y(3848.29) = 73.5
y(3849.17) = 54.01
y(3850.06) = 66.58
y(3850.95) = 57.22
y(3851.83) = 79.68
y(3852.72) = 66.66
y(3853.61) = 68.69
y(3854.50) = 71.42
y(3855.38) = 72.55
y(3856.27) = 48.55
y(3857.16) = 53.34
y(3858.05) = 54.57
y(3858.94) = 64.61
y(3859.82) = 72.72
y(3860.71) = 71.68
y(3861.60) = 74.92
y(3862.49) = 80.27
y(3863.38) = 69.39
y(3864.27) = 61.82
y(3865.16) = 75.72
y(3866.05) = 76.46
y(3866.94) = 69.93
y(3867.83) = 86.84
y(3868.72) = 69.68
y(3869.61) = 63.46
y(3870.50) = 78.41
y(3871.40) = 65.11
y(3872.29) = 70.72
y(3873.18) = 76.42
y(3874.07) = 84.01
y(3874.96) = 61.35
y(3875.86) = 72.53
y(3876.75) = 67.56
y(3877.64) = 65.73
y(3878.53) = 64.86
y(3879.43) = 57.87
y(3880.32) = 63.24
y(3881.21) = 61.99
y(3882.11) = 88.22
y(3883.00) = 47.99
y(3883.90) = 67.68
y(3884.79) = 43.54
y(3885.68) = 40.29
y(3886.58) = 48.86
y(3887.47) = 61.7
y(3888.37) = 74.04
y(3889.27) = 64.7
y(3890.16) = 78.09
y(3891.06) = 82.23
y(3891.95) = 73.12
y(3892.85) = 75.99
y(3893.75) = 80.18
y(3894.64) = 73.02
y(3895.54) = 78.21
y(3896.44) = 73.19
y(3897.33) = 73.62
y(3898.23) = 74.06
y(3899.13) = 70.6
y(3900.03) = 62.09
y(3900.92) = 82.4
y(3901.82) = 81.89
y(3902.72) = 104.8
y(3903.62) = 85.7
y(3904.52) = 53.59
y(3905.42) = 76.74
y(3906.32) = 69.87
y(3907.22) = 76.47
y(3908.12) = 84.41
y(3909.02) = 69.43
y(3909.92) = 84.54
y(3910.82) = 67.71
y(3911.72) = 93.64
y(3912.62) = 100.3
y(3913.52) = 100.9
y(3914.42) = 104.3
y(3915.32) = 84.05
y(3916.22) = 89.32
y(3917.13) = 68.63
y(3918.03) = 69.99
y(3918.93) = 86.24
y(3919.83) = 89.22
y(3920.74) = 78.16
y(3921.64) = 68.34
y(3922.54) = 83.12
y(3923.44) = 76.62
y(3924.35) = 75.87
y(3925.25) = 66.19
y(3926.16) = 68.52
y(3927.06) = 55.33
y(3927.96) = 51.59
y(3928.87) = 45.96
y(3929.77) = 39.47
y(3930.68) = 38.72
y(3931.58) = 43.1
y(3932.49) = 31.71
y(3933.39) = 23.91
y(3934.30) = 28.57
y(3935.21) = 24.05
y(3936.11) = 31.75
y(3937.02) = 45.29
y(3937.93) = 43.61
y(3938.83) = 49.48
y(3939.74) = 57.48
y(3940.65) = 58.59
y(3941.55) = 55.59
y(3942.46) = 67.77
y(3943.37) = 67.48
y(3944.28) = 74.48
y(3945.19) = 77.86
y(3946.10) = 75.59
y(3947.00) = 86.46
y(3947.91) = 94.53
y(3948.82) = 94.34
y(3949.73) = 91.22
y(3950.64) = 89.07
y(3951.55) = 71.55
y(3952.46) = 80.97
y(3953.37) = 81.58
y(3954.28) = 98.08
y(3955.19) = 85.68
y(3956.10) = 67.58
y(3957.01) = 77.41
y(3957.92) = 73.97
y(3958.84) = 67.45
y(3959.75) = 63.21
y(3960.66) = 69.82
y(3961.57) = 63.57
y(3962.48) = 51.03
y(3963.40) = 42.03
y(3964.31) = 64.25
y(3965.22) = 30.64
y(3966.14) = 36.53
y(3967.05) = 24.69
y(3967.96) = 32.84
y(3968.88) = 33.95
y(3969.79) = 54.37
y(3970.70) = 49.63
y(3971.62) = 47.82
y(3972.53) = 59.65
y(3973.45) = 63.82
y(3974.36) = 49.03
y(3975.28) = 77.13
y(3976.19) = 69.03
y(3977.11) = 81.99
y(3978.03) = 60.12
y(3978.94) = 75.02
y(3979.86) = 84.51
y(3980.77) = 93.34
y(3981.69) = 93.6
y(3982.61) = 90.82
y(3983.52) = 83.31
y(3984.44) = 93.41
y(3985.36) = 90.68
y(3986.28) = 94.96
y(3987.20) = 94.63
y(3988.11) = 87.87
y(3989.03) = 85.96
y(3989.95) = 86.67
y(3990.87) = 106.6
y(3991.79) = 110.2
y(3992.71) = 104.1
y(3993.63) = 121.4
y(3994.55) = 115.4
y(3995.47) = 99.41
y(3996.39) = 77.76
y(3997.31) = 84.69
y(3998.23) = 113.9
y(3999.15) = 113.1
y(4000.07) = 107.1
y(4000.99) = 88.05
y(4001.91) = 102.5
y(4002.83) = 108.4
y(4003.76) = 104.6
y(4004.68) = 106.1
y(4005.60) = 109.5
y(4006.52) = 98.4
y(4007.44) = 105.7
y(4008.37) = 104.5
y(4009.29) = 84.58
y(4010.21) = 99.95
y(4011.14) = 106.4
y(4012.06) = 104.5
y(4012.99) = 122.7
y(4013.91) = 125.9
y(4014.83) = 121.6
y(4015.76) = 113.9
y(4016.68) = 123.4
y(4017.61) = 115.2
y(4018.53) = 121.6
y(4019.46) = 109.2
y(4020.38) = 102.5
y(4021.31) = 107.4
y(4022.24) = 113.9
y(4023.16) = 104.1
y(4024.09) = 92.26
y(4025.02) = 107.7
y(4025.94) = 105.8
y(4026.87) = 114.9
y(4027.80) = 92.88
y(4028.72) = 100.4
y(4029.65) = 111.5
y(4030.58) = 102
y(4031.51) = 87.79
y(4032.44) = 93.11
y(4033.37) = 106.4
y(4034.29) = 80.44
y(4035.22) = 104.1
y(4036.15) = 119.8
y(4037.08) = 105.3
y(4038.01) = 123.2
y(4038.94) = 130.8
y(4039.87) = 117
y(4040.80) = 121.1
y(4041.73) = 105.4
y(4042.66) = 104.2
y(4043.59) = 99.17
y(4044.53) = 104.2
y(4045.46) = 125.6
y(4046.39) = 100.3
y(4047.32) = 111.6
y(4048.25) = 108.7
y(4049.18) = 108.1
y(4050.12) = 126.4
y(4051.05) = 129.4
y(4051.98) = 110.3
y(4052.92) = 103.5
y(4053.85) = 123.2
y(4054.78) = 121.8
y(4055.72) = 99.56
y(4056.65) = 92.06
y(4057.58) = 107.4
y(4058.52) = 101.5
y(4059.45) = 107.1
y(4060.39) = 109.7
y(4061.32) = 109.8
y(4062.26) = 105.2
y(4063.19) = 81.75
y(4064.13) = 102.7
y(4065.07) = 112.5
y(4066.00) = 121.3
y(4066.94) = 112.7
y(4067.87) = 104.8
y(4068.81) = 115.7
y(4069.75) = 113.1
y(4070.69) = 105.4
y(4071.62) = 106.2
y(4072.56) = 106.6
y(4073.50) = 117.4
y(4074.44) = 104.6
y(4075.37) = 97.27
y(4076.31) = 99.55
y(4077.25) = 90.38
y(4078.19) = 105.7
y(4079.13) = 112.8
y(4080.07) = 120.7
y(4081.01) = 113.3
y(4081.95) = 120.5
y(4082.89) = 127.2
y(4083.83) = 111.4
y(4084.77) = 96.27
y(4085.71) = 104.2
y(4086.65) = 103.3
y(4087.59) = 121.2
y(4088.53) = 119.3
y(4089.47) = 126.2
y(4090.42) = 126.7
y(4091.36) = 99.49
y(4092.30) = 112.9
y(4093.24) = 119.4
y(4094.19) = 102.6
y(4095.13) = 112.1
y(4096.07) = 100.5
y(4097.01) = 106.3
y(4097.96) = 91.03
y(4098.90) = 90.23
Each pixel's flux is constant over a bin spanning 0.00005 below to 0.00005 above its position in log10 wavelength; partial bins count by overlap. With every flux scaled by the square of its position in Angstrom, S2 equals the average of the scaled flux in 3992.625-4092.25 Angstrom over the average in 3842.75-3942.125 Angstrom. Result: 1.73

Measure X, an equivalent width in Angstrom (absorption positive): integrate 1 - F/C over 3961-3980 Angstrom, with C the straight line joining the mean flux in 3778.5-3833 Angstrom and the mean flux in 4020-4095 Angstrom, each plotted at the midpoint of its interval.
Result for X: 7.8 Angstrom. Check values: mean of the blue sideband 61.9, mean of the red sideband 109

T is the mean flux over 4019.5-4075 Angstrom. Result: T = 108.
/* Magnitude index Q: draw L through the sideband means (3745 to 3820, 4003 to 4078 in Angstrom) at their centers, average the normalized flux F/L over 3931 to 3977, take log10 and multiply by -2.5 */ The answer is 0.47 mag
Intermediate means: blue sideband 62.8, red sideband 108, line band 60.1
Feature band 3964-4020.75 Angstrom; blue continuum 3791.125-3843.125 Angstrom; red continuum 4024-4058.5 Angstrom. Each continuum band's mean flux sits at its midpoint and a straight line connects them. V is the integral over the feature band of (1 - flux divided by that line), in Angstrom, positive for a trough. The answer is 4.9 Angstrom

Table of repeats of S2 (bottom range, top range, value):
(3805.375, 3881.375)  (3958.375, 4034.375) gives 1.57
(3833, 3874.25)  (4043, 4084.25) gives 1.92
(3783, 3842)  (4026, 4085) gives 2.15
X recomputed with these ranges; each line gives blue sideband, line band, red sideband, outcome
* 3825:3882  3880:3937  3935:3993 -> -2.37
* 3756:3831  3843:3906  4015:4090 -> 6.24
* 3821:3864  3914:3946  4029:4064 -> 7.12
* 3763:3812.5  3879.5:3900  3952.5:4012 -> 1.87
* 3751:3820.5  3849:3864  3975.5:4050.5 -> 1.92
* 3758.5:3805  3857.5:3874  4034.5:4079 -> 1.37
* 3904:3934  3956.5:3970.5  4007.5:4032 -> 5.49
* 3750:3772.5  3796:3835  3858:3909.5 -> 3.56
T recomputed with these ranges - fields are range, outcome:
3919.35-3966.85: 62.8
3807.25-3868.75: 60.2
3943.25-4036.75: 88.6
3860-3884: 70.2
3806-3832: 59.2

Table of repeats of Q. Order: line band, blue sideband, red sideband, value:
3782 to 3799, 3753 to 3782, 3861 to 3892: 0.11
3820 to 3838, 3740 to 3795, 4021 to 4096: 0.47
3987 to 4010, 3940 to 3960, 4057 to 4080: -0.13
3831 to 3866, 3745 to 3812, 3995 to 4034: 0.26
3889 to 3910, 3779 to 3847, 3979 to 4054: 0.04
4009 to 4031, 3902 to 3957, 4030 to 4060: -0.09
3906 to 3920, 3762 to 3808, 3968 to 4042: 0.00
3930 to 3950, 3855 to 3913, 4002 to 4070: 0.44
